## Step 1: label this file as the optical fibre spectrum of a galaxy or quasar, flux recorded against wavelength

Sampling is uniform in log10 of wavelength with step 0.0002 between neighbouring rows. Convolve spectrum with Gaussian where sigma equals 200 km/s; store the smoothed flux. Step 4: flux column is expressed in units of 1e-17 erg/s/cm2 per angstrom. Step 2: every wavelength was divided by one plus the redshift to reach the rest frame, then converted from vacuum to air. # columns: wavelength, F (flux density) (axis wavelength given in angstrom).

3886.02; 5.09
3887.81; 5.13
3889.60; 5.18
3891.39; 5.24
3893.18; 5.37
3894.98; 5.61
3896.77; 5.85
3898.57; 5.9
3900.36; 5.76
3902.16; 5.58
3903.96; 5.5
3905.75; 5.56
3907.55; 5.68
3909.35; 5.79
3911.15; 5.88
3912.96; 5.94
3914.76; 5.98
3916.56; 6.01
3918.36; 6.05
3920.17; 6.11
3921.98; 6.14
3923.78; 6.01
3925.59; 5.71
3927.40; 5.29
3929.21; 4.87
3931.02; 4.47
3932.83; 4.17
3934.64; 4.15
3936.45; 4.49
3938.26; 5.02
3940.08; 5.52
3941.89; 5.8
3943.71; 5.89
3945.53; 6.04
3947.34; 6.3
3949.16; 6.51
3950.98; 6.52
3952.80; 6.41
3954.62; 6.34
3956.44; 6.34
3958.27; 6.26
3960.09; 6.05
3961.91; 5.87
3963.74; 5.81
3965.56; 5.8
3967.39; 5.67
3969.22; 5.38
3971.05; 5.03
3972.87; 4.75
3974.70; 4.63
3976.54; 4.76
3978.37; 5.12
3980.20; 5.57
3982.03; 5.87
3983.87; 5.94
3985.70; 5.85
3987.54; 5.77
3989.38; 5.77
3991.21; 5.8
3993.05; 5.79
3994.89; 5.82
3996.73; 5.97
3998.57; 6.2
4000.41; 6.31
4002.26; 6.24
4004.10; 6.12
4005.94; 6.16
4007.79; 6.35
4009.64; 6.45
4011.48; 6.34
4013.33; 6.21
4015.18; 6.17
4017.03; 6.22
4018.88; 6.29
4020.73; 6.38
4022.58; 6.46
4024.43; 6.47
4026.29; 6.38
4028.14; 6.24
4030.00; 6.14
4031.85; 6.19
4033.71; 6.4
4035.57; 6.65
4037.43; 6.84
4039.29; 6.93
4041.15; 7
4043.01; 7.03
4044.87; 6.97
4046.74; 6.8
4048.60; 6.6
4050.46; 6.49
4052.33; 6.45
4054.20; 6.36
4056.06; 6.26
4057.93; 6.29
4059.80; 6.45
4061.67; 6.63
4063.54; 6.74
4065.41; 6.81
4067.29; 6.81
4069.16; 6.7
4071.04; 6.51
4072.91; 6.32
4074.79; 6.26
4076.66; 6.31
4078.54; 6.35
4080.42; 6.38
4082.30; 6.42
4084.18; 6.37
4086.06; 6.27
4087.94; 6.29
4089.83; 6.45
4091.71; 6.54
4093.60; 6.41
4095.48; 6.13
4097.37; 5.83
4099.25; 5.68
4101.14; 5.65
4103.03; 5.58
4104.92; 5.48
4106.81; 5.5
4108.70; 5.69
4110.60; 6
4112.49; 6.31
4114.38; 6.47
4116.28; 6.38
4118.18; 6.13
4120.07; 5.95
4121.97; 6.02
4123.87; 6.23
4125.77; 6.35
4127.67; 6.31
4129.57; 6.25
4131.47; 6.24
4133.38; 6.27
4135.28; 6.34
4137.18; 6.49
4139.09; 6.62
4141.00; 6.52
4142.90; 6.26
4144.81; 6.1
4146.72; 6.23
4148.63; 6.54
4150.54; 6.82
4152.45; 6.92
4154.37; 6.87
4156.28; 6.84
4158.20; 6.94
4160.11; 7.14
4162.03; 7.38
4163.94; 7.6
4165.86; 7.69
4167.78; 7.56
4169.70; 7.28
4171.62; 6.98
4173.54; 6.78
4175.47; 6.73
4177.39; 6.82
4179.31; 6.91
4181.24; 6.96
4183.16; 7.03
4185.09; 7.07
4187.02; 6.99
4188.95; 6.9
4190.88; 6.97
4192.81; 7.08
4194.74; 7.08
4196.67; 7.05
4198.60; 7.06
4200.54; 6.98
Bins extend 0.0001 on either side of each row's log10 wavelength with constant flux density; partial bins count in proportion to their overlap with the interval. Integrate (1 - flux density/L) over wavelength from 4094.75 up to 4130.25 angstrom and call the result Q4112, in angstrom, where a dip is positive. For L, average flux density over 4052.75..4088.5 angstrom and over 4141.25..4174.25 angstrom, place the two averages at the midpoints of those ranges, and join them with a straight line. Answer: 3.66 angstrom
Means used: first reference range 6.45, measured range 5.99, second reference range 6.93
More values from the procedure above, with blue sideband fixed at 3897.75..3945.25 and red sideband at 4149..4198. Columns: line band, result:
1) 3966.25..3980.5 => 1.8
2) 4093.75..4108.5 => 2.0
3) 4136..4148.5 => 0.9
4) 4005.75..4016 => -0.4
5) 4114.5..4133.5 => 1.5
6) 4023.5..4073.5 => -2.3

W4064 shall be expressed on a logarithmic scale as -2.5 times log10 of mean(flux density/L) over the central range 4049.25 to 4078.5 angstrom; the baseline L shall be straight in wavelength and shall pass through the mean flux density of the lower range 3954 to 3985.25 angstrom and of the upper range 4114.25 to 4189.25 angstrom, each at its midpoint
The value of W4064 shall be -0.06 mag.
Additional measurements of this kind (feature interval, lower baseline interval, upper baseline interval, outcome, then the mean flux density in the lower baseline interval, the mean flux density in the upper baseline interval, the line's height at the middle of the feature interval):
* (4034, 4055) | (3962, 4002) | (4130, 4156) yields -0.133 mag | 5.62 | 6.48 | 5.95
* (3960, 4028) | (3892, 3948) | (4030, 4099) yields 0.028 mag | 5.56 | 6.49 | 6.04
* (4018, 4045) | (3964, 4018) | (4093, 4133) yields -0.118 mag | 5.8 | 6.03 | 5.87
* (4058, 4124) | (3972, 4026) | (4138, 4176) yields 0.043 mag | 5.93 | 6.89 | 6.49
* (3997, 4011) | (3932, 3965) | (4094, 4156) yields -0.063 mag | 5.76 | 6.2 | 5.9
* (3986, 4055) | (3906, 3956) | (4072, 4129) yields -0.075 mag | 5.67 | 6.14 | 5.92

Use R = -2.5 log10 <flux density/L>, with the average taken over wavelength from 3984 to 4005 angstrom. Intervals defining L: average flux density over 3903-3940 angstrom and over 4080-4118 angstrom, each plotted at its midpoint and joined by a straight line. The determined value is -0.048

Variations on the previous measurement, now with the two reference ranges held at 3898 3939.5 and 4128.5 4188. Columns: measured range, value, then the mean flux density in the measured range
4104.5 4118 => 0.10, 6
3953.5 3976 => 0.02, 5.65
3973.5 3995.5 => 0.06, 5.54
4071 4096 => 0.01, 6.36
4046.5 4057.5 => -0.04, 6.47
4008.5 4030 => -0.05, 6.32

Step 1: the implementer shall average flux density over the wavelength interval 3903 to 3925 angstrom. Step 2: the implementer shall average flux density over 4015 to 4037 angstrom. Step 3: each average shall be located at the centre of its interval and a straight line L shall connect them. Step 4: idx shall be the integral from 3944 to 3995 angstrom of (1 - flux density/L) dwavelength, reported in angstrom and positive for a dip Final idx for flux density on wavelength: 2.8 angstrom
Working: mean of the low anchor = 5.88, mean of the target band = 5.78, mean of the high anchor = 6.35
